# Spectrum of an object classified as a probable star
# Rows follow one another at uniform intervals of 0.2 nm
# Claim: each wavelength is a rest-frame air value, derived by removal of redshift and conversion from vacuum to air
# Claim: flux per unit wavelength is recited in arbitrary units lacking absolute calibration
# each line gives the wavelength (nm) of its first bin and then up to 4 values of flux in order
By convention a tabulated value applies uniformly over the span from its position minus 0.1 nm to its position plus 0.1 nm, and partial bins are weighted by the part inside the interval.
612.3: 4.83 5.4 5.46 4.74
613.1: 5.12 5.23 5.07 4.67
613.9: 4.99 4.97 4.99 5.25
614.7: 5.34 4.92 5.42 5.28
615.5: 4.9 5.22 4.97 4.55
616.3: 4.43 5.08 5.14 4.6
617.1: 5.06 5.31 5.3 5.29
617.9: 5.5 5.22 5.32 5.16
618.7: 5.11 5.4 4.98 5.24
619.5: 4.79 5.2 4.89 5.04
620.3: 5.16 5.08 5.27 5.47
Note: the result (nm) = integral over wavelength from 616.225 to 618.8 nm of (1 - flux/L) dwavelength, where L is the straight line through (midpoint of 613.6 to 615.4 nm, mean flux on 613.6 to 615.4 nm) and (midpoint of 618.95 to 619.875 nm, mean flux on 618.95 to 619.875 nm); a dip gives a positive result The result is -0.03 nm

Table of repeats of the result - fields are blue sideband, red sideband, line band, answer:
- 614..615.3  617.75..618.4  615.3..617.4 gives 0.12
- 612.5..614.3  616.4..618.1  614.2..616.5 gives 0.04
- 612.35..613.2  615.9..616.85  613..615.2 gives -0.03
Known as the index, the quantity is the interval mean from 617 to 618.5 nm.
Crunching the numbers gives 5.28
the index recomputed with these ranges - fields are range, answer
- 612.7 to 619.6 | 5.08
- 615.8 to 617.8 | 4.97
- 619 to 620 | 5.02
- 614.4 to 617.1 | 5.01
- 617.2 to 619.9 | 5.2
